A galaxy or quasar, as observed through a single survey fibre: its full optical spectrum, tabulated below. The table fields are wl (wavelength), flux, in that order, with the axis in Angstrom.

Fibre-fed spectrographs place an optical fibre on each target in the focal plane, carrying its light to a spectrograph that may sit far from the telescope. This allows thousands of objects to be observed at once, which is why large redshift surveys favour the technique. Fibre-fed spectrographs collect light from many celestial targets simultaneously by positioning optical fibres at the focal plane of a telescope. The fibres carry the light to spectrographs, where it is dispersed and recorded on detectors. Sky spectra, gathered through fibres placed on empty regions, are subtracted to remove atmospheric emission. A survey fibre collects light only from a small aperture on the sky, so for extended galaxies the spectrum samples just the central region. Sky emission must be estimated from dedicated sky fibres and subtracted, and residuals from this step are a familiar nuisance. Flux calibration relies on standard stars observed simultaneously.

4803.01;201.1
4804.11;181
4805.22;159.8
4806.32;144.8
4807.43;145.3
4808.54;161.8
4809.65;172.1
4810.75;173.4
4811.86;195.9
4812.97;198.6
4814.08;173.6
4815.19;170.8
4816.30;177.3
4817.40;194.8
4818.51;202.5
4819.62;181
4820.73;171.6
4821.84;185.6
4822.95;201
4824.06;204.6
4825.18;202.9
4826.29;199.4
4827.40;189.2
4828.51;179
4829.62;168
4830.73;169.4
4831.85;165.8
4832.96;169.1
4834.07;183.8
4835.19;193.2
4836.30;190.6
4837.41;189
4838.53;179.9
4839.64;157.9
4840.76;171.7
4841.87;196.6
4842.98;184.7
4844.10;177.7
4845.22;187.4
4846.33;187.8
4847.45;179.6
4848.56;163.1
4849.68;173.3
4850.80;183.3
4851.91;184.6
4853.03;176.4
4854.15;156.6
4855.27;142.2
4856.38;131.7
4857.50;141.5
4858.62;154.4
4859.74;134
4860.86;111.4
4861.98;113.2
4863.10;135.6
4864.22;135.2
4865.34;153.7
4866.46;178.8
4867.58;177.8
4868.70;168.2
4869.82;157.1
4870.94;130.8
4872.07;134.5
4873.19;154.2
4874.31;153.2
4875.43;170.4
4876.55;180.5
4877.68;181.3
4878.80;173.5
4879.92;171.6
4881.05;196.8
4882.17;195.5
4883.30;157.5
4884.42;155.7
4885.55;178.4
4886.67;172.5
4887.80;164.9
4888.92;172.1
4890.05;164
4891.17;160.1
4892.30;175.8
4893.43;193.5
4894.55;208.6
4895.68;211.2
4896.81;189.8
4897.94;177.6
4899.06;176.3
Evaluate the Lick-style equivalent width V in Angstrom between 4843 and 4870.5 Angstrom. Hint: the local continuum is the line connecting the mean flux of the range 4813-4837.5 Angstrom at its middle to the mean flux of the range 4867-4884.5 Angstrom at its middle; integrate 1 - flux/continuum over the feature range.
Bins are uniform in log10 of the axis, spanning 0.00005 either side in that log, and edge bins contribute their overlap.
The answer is 2.3 Angstrom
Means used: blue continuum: 185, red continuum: 166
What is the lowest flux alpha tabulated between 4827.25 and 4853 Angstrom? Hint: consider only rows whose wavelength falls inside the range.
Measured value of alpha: 157.9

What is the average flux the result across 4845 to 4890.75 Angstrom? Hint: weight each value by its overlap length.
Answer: 162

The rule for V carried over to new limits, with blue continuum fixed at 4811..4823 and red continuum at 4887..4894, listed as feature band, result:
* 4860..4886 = 2.4 Angstrom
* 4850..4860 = 1.2 Angstrom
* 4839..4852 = 0.1 Angstrom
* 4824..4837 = -0.1 Angstrom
